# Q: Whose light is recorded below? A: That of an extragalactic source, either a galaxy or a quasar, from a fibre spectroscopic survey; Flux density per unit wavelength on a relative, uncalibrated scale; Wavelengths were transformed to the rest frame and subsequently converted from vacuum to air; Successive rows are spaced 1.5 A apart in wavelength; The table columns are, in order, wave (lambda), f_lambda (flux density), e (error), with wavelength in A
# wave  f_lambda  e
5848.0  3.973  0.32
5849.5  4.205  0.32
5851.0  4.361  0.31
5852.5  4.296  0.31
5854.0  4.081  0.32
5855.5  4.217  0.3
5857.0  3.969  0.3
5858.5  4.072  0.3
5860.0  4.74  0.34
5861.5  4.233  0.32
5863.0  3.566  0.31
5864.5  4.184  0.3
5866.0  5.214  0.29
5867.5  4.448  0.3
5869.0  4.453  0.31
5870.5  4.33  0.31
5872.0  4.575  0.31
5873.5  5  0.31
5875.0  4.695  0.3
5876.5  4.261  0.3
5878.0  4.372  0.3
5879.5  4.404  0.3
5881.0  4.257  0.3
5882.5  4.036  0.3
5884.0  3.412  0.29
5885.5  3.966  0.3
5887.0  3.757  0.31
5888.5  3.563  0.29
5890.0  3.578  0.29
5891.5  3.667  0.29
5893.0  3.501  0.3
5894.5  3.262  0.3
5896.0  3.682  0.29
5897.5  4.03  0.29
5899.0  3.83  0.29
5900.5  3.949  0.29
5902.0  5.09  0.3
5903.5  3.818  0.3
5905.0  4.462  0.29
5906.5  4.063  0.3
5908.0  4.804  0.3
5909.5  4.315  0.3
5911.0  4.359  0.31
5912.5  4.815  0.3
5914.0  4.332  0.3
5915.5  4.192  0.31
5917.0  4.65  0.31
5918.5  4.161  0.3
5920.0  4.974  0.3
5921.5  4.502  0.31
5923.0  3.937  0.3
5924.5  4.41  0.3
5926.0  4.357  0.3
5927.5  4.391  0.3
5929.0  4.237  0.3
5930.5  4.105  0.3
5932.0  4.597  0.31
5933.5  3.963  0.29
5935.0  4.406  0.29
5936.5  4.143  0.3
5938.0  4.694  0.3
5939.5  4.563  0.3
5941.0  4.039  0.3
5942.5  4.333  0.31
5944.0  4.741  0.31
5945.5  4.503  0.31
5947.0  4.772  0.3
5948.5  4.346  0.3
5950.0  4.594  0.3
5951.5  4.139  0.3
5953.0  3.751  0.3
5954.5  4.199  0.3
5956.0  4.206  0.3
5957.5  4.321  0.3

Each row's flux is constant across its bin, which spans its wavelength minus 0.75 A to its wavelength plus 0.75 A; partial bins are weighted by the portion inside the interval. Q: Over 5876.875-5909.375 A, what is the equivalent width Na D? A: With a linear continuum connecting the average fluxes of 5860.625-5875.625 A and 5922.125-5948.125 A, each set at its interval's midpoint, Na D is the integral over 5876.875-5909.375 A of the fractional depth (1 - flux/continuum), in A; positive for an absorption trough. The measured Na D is 3.3 A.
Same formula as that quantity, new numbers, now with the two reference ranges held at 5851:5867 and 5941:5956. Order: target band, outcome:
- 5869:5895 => 1.4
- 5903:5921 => -0.4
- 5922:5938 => 0.2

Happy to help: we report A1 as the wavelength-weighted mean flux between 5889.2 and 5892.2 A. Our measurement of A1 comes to 3.62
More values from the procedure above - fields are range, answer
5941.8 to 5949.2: 4.54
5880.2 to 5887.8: 3.89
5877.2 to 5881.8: 4.34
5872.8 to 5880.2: 4.54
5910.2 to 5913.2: 4.58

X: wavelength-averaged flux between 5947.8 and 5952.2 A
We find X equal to 4.36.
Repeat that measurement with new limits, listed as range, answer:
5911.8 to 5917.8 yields 4.49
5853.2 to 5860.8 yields 4.22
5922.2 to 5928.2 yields 4.27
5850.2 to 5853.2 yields 4.33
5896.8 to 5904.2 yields 4.15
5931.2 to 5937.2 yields 4.28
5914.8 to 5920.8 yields 4.5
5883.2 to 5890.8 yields 3.66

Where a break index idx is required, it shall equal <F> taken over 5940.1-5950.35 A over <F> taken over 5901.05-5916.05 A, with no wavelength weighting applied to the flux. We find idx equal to 1.01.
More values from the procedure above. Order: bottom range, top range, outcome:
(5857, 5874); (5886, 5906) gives 0.88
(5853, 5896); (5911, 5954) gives 1.06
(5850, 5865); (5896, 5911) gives 1.02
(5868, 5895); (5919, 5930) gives 1.08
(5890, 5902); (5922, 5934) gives 1.13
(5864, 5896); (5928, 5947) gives 1.06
